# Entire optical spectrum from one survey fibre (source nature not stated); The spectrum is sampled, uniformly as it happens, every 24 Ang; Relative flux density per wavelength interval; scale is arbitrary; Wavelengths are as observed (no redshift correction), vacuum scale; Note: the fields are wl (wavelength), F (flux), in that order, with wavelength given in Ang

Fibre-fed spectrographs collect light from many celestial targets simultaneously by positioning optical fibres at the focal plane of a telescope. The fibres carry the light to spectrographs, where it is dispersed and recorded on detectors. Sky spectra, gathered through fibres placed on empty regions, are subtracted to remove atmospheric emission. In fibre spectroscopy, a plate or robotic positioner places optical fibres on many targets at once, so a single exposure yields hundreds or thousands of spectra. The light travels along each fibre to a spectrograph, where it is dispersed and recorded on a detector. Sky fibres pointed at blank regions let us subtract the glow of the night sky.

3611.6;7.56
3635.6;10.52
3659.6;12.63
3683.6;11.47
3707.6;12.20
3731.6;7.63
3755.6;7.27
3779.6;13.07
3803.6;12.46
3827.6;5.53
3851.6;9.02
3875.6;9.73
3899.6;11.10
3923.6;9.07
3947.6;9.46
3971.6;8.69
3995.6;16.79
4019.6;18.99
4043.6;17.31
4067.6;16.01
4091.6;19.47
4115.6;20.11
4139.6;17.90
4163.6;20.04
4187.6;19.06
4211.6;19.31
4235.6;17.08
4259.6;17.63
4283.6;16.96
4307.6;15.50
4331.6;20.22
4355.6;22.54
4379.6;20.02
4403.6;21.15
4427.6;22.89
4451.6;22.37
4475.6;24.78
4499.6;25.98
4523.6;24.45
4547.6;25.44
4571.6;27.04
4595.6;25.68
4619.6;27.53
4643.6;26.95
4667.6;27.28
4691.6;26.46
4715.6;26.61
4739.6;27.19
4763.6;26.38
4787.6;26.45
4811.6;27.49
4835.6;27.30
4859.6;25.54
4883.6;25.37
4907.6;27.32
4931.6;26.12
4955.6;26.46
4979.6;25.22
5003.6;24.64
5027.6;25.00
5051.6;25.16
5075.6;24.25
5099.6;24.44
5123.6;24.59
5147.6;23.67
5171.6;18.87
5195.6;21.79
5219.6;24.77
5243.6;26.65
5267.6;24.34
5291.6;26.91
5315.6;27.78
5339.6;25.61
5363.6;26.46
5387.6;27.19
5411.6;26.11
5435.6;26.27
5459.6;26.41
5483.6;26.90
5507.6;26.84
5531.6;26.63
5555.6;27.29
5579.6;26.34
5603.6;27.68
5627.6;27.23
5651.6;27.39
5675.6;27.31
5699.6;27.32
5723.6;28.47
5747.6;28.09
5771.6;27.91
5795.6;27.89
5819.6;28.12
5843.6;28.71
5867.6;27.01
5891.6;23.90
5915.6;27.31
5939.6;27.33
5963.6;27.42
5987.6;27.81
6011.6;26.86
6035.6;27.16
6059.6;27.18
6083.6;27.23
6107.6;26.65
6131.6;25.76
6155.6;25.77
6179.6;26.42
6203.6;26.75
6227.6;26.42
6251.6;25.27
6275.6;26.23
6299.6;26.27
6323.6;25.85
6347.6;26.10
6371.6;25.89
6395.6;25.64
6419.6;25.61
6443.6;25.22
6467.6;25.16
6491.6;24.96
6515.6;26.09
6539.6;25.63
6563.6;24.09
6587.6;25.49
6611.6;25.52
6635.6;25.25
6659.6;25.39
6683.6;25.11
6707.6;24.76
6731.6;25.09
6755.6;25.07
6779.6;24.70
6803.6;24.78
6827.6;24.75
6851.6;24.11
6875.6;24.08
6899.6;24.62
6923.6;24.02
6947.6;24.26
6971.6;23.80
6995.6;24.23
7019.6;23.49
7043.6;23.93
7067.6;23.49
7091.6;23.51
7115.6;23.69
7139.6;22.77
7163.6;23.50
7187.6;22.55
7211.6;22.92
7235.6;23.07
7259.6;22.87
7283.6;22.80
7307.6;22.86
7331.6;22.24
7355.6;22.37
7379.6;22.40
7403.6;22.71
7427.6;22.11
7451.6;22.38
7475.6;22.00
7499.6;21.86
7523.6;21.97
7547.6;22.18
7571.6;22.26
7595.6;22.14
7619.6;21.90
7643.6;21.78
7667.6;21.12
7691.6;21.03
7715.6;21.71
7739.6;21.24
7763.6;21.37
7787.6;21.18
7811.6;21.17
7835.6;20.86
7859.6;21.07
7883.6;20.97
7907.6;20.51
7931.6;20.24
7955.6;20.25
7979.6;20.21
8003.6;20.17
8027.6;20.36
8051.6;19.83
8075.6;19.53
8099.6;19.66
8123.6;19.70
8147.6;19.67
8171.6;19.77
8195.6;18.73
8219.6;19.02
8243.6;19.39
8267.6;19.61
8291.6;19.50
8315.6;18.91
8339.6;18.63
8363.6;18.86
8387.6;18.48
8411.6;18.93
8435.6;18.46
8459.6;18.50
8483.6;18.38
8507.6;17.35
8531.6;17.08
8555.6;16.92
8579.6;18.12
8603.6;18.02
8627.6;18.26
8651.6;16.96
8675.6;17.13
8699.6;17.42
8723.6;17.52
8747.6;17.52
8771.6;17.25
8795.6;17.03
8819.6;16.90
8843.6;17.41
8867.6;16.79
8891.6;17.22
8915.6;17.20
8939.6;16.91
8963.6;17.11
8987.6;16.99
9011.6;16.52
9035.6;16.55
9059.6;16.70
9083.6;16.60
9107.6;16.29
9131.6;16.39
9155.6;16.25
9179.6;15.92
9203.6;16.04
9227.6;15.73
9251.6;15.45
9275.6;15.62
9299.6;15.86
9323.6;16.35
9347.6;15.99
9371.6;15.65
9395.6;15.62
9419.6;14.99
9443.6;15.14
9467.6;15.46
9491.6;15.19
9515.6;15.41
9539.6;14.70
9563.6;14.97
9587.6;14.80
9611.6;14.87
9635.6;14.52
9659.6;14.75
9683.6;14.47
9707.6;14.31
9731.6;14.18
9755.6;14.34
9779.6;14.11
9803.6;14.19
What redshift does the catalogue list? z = 0.00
